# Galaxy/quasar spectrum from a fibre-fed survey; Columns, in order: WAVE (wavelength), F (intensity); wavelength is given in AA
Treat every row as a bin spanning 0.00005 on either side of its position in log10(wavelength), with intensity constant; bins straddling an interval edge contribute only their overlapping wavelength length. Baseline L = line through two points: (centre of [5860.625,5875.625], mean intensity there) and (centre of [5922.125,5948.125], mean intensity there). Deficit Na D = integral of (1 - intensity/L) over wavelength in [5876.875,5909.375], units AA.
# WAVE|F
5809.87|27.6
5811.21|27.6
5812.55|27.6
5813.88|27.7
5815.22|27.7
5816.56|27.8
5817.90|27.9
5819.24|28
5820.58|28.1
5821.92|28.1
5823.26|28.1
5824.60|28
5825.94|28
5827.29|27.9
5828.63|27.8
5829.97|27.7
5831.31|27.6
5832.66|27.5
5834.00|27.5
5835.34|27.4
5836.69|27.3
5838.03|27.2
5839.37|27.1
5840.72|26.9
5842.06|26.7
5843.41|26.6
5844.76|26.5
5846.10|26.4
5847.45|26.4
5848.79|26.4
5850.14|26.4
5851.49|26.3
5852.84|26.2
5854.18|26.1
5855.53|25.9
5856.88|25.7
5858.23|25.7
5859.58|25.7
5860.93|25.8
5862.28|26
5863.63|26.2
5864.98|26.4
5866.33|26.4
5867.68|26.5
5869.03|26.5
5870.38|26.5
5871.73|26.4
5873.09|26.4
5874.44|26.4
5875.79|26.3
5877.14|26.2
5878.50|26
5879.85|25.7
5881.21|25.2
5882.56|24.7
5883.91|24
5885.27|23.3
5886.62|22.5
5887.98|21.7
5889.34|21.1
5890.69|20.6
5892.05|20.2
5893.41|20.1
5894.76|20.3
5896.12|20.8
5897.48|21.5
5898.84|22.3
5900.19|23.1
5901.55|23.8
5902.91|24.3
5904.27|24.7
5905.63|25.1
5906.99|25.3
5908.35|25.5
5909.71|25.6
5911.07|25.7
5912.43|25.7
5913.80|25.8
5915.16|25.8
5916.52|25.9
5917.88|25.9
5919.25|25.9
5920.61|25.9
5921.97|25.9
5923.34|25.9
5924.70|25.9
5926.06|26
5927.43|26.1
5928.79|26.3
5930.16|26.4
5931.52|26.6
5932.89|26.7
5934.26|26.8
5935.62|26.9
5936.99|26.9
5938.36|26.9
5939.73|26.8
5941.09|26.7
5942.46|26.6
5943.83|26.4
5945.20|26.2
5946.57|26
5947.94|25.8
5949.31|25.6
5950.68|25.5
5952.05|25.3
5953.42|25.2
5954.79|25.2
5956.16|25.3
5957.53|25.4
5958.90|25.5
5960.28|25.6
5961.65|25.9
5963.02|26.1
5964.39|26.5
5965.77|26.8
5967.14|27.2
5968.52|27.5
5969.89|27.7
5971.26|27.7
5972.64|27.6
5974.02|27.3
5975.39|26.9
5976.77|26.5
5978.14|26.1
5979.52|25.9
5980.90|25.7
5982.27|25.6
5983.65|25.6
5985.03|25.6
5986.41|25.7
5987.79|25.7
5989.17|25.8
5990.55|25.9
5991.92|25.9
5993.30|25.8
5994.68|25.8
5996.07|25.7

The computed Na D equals 3.86 AA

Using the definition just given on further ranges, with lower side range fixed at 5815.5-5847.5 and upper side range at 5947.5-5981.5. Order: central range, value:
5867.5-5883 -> 0.6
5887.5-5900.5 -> 2.8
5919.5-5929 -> 0.2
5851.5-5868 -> 0.7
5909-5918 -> 0.3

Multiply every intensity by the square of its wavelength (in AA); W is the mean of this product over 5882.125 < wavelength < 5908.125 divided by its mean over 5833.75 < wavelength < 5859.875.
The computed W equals 0.87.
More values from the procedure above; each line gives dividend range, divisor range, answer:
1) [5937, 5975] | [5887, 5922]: 1.13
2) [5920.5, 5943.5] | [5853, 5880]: 1.03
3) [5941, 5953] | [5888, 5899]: 1.27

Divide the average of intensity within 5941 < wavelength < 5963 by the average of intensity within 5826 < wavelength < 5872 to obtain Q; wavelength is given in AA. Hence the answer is 1.0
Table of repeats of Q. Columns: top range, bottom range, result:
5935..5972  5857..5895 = 1.06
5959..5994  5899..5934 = 1.03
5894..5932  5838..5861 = 0.95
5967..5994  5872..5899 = 1.13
